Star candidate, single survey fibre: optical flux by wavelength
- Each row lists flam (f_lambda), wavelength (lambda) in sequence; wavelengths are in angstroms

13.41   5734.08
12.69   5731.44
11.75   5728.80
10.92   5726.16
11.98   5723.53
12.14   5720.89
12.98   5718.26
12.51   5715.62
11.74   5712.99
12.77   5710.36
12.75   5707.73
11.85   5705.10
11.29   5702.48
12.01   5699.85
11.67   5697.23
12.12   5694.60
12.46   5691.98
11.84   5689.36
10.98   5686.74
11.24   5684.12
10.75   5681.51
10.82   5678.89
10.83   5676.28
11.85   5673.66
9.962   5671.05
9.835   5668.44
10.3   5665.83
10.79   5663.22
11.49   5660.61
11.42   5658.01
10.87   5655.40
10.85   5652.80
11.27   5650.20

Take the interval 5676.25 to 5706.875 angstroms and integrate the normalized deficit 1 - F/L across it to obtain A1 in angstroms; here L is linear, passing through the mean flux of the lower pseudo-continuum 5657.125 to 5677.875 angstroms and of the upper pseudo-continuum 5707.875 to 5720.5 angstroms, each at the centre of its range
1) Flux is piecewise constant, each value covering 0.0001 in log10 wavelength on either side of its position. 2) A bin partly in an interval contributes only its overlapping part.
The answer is 0.4 angstroms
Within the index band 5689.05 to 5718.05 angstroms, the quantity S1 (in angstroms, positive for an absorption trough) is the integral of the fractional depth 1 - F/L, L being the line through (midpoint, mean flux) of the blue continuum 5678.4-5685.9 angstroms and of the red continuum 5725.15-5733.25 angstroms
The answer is -1.90 angstroms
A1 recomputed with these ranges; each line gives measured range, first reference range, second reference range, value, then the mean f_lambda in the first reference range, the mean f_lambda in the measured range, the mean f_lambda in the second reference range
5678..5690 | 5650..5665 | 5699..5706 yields 0.36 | 11.1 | 11.1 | 11.7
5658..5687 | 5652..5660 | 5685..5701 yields 1.52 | 11.1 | 10.8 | 11.8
